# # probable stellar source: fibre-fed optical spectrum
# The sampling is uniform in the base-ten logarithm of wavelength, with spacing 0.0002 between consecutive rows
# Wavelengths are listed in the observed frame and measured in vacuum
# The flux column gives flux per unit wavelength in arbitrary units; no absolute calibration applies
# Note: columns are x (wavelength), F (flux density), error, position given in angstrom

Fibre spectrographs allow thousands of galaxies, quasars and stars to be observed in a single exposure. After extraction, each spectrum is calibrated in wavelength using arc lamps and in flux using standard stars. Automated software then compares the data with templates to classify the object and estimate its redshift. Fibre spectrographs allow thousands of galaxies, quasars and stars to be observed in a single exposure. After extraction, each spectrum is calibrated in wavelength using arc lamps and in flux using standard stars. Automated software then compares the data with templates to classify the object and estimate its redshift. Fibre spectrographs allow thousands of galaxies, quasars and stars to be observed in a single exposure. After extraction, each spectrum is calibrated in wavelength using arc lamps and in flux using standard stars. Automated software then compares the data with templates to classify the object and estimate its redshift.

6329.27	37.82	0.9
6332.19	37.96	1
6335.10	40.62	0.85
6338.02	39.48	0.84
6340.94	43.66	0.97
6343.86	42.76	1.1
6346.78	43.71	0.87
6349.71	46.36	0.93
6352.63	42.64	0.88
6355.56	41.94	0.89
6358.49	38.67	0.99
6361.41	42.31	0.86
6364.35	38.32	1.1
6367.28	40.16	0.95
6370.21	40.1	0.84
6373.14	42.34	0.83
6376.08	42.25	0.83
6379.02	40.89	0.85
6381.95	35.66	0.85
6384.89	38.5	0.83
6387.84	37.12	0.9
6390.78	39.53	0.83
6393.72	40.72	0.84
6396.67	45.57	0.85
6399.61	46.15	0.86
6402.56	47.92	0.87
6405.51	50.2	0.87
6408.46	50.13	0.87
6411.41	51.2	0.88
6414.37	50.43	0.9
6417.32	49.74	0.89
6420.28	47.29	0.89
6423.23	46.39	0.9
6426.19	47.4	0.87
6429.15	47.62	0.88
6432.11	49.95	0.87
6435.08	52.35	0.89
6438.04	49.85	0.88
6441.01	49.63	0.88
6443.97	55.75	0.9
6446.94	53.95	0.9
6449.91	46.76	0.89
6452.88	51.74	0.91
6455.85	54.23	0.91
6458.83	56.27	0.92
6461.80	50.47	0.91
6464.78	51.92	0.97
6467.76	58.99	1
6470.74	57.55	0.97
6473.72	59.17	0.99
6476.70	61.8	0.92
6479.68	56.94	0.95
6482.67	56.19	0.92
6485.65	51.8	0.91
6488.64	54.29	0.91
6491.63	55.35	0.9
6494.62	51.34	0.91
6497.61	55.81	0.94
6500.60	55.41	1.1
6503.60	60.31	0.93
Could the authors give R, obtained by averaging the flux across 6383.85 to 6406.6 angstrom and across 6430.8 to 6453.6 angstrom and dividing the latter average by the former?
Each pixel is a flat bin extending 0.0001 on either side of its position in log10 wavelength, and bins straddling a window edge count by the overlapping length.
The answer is 1.2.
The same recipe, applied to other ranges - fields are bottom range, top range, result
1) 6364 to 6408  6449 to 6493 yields 1.31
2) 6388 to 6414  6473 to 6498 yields 1.21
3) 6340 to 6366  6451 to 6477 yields 1.31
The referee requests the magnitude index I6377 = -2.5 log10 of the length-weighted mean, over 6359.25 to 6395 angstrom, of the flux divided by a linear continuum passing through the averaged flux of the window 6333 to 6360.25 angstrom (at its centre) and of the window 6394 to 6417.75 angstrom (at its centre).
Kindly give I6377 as 0.14 mag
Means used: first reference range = 42.1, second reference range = 48.5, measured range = 39.8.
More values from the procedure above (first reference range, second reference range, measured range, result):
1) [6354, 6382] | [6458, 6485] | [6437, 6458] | 0.018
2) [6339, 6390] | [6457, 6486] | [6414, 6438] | 0.019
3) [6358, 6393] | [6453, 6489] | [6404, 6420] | -0.097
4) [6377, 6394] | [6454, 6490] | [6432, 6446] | -0.053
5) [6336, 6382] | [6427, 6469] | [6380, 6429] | 0.039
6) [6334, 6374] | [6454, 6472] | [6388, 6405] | 0.072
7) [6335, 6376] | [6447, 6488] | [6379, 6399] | 0.146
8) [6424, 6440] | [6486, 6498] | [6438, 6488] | -0.057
